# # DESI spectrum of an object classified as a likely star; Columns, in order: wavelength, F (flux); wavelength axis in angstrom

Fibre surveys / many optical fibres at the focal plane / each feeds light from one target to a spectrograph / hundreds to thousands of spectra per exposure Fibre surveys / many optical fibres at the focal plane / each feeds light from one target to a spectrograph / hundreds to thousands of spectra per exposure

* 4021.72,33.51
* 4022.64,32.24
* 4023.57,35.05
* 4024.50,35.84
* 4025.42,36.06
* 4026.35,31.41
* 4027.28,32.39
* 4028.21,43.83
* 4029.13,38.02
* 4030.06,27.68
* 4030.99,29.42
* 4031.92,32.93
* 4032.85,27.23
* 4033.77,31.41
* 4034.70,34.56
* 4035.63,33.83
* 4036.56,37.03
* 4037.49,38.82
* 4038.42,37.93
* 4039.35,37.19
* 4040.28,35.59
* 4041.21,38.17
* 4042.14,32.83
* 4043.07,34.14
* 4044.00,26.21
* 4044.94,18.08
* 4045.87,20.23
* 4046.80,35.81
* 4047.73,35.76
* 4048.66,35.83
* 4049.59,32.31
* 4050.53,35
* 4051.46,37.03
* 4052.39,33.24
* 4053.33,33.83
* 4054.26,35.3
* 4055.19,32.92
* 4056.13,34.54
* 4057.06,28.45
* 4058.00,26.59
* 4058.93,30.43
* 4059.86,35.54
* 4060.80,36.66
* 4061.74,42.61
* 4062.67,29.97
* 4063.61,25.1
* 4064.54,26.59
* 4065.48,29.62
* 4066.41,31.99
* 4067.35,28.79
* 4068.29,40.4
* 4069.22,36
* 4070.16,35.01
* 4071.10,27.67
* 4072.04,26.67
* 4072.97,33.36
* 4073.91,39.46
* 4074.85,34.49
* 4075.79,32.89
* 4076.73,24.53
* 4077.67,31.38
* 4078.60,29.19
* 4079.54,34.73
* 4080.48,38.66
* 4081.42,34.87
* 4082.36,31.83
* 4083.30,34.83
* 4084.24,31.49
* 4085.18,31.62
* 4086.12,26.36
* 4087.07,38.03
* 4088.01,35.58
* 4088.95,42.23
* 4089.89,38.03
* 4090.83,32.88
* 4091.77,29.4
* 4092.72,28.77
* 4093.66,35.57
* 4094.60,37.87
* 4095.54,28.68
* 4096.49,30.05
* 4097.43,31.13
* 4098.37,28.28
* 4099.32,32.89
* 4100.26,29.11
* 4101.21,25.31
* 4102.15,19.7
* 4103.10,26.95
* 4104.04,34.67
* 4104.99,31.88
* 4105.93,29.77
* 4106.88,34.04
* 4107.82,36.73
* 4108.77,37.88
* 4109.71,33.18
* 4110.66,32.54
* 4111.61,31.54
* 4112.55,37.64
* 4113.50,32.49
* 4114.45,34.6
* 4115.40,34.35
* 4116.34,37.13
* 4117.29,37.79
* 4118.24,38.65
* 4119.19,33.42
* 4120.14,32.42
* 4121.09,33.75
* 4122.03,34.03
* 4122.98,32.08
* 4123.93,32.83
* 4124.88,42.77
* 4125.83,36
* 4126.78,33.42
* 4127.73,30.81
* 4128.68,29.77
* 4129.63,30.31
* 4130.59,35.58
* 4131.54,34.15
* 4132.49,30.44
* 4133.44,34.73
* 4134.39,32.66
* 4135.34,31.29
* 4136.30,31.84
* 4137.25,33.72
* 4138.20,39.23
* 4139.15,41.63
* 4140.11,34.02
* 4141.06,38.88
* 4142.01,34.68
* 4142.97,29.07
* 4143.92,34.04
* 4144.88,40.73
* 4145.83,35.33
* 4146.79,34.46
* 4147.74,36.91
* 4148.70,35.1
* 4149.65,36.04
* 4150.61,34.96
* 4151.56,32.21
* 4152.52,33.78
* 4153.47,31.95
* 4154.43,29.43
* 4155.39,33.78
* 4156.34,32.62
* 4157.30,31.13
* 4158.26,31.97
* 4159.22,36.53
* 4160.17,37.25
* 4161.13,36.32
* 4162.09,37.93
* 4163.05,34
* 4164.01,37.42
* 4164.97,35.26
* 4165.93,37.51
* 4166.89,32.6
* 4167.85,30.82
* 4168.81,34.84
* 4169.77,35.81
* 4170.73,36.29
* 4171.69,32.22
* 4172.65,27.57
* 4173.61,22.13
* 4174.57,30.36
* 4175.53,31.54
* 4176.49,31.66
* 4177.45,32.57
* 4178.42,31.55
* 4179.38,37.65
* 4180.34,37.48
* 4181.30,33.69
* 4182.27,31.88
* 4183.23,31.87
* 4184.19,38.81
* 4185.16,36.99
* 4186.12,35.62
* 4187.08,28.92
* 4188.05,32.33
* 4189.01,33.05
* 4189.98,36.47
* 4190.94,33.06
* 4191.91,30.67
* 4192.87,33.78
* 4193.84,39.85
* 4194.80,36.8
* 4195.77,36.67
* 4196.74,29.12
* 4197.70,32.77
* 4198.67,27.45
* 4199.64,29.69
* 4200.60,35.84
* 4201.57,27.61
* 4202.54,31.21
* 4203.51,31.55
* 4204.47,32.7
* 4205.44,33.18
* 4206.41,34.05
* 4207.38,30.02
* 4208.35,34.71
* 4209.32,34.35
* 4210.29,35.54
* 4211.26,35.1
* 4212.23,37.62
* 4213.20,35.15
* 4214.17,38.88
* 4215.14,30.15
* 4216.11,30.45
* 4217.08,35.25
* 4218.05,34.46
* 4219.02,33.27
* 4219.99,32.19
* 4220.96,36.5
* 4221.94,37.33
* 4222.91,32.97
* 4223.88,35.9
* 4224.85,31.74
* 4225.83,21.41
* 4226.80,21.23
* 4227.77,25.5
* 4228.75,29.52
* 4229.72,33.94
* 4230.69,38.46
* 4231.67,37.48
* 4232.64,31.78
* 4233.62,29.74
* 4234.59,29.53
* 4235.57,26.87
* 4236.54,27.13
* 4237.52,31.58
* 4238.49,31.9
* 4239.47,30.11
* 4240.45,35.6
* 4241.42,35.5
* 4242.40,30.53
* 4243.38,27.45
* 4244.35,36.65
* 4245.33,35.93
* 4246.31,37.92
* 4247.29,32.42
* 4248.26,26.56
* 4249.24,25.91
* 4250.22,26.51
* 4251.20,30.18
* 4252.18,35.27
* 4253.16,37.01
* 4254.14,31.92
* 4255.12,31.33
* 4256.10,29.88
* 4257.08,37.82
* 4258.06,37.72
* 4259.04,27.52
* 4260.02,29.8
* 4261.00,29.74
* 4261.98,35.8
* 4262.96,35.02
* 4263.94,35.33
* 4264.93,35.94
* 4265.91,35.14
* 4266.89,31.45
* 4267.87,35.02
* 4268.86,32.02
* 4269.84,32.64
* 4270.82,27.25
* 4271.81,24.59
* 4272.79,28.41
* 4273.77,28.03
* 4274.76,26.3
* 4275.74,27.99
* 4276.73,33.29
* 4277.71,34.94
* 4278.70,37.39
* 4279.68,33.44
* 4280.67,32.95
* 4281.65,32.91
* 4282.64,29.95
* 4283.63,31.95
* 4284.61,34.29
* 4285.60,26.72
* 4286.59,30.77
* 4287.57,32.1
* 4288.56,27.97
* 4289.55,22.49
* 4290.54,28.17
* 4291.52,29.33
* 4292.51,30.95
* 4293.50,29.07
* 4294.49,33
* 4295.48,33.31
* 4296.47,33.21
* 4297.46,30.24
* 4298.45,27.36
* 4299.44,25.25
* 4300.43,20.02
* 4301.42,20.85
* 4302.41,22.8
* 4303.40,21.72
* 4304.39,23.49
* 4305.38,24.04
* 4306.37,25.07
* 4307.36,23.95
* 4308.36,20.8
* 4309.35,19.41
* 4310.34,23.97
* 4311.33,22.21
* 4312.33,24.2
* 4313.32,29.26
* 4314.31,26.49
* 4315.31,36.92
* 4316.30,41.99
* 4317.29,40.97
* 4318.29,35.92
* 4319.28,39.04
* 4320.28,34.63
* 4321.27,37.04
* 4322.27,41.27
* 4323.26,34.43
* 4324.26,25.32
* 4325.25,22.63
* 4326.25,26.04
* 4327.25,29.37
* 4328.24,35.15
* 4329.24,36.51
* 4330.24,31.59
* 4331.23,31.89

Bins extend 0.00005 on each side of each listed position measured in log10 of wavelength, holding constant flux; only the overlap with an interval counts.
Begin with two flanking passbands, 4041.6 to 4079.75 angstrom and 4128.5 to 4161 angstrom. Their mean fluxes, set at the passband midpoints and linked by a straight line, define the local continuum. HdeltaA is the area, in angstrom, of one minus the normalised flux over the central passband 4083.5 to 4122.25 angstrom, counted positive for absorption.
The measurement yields 0.2 angstrom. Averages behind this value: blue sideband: 32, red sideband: 34.2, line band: 32.9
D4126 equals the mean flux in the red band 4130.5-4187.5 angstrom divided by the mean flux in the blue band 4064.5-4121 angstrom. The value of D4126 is 1.0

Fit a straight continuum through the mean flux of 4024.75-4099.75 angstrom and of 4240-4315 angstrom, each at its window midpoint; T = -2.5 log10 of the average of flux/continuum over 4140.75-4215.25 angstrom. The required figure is -0.082 mag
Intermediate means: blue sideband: 32.9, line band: 33.7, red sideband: 29.9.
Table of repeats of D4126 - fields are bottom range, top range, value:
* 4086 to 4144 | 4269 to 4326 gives 0.88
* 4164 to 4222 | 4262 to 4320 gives 0.89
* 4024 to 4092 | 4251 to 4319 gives 0.91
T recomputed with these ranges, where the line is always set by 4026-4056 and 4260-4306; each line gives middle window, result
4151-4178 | -0.05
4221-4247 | -0.04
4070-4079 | 0.05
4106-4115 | -0.06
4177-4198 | -0.10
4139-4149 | -0.12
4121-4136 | -0.04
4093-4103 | 0.10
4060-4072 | 0.02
